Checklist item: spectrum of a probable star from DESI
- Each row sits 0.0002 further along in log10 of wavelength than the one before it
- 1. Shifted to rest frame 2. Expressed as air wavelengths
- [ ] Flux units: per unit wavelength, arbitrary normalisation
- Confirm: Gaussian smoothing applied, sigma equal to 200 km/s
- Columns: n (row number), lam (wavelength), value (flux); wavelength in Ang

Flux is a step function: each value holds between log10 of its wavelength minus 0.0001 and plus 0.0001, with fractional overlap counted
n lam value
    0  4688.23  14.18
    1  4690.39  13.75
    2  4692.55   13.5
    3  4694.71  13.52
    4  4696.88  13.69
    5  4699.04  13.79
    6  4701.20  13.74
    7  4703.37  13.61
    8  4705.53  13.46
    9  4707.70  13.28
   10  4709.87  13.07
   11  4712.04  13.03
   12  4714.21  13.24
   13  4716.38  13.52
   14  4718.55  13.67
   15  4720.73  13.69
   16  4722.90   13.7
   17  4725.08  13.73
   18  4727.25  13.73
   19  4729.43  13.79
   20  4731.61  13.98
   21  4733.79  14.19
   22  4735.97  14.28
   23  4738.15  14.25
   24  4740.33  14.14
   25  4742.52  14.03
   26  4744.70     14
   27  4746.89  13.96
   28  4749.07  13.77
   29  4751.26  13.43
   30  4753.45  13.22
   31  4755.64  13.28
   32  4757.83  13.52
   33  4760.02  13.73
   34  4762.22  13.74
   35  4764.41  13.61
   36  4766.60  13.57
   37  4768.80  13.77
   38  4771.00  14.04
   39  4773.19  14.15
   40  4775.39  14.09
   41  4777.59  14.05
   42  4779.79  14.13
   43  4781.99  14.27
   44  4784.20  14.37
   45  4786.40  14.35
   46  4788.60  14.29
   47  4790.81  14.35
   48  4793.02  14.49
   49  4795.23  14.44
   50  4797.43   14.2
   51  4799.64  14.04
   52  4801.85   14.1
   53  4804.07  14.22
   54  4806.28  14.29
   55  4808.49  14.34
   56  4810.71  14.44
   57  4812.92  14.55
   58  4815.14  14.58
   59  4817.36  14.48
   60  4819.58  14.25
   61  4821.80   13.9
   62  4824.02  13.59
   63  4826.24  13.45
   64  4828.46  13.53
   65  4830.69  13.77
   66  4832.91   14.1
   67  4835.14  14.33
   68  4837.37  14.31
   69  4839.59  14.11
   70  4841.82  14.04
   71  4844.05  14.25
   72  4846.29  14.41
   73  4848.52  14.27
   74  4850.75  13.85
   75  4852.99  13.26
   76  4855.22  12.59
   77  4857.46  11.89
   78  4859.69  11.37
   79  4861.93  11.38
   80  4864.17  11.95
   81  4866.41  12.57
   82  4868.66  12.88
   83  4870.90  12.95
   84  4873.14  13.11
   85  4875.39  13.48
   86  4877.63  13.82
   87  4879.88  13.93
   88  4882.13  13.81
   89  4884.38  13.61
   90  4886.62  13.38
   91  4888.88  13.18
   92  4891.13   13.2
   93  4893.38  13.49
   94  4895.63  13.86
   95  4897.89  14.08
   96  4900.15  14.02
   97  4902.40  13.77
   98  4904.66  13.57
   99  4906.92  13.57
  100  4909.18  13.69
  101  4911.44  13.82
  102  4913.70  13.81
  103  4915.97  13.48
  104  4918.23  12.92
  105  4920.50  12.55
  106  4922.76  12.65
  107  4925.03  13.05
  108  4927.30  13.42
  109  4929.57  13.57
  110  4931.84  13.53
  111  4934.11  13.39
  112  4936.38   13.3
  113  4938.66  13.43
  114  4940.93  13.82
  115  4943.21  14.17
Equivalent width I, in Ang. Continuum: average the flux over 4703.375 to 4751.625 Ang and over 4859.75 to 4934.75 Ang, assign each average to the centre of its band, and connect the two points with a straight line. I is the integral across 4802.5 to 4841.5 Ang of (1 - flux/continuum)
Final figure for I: -1.9 Ang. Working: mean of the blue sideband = 13.7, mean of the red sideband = 13.3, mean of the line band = 14.1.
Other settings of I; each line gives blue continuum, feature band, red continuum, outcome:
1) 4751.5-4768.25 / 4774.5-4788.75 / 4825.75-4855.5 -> -0.61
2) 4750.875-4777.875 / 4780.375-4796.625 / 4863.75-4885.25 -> -0.90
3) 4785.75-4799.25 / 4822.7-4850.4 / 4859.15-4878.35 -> -1.38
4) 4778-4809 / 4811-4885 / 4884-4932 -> 1.89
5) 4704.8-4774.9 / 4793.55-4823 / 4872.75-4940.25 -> -1.46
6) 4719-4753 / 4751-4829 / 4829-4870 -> -2.46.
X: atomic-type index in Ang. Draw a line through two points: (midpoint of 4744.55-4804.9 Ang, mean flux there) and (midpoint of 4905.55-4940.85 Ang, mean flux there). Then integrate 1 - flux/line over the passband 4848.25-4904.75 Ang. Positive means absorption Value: 1.5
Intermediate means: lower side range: 14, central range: 13.2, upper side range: 13.4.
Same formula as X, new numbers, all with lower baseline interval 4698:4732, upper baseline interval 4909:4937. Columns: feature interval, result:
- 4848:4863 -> 0.9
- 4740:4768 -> -0.4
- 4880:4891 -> -0.1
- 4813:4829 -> -0.7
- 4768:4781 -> -0.5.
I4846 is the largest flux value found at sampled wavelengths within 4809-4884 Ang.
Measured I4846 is 14.58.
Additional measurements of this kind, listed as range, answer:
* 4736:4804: 14.49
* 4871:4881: 13.93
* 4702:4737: 14.28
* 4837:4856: 14.41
